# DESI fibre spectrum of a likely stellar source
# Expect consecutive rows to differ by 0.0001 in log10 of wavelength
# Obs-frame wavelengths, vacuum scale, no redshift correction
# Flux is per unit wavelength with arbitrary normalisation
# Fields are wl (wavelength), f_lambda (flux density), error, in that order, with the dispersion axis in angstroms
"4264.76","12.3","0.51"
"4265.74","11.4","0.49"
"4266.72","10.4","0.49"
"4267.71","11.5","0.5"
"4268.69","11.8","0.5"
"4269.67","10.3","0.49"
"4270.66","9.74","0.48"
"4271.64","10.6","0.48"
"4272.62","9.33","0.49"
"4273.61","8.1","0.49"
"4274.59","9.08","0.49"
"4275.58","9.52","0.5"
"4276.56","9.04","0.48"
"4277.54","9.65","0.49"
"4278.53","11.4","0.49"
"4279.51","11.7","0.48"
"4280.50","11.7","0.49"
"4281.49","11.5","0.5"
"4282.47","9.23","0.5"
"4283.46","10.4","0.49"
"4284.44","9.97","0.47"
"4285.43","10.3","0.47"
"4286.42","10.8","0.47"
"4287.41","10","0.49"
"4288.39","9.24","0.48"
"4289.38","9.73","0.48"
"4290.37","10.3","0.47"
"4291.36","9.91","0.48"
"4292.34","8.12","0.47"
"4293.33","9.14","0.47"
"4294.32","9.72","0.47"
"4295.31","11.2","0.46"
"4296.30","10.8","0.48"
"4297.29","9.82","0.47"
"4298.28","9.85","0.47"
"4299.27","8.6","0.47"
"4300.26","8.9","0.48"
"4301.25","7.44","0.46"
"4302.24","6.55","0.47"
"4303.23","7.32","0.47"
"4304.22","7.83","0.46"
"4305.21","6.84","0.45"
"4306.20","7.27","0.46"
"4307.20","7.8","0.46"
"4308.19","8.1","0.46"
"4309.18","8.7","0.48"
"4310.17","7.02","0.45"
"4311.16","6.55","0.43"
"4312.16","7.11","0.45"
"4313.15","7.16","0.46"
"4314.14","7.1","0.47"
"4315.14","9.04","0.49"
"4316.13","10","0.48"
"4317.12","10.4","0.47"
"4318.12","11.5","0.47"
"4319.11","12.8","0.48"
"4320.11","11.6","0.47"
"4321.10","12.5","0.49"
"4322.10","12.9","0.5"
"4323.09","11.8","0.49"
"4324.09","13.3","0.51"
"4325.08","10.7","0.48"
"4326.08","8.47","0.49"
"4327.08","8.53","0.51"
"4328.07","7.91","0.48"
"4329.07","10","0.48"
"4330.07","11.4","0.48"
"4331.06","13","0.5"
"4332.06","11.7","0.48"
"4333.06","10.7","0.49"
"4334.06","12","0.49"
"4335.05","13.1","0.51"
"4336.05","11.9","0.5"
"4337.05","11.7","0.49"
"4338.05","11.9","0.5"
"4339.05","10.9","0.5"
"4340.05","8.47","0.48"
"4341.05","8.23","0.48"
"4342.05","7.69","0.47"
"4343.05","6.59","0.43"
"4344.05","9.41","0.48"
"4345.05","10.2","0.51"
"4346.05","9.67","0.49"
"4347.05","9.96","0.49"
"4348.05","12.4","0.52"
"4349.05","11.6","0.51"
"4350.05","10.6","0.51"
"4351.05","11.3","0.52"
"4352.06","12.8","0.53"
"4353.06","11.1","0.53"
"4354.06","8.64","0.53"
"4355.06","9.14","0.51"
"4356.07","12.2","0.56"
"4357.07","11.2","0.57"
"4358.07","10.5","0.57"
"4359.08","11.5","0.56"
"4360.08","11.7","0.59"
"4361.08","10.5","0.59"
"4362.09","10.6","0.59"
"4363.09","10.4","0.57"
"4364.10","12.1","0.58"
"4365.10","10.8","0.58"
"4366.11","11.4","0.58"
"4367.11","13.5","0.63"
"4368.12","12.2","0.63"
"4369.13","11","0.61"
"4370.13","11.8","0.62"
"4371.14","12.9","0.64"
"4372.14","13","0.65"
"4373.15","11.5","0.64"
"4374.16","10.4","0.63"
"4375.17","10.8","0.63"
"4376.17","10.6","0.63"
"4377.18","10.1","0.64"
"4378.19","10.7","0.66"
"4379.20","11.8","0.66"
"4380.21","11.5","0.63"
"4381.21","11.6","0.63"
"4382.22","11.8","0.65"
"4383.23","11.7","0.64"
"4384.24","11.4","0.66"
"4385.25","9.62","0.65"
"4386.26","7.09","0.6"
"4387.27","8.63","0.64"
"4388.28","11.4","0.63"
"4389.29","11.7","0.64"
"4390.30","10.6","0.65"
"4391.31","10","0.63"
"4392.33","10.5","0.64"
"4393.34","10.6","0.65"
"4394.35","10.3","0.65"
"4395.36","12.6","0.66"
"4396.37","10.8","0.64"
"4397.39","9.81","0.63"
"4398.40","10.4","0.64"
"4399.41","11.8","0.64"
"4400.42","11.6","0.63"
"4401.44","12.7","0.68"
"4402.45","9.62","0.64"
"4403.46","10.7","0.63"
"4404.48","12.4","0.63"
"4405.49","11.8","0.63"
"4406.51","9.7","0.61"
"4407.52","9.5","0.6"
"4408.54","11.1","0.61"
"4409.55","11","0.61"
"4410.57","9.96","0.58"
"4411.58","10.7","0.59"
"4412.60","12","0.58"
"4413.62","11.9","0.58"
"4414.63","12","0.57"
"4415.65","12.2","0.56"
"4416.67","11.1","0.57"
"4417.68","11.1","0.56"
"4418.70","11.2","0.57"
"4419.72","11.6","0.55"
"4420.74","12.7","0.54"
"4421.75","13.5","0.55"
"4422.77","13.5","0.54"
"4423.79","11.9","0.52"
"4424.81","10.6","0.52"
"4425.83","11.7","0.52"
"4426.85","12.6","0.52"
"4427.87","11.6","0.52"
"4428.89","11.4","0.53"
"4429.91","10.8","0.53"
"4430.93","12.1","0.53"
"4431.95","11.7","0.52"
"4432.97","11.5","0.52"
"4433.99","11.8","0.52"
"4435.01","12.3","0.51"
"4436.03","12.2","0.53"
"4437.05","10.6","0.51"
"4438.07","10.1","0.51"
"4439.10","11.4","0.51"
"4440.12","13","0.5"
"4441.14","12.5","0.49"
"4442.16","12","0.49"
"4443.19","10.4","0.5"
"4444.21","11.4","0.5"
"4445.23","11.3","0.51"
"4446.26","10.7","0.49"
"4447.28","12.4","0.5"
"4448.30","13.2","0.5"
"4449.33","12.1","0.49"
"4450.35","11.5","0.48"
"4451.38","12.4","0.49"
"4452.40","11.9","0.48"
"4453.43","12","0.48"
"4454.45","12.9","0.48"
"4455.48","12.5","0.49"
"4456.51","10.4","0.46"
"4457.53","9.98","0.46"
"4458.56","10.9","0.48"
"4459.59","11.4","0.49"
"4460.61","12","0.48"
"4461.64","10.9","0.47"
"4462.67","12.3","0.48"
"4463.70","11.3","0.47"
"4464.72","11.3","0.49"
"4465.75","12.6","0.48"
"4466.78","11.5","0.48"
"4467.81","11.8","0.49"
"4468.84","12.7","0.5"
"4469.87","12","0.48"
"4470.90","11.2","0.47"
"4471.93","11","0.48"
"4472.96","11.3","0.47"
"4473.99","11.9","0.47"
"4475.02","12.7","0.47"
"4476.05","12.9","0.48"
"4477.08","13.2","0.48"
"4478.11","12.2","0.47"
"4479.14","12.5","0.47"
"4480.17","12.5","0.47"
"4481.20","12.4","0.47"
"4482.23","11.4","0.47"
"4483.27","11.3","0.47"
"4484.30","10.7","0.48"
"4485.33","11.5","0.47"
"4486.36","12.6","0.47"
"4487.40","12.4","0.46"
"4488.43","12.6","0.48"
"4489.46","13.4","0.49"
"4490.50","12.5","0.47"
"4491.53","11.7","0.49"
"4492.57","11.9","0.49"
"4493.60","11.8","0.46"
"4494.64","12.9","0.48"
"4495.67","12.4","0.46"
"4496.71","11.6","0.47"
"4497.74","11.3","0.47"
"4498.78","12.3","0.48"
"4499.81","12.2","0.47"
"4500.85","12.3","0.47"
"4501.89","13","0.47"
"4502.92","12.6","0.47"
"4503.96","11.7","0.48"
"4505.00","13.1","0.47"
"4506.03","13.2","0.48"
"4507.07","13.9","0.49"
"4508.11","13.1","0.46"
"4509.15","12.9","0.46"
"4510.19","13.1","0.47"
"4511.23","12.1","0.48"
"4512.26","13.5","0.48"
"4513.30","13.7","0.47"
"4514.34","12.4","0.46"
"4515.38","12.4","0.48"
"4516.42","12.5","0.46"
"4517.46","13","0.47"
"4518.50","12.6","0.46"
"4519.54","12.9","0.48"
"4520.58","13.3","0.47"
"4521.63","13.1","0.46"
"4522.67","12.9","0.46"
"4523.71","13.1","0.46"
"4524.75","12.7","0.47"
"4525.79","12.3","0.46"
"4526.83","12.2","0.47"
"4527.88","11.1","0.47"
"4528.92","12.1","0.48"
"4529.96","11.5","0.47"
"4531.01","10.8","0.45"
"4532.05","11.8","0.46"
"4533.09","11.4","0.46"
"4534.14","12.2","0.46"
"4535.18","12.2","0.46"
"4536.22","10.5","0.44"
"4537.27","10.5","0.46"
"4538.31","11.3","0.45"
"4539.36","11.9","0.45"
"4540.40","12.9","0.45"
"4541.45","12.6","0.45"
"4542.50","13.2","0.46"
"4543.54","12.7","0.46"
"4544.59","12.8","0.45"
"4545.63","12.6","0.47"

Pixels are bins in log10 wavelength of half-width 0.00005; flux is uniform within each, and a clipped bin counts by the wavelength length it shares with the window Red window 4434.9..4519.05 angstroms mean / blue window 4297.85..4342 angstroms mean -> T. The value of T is 1.25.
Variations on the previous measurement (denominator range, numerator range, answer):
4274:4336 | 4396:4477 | 1.18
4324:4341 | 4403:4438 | 1.07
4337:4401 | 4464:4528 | 1.15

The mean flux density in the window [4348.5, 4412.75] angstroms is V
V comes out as 11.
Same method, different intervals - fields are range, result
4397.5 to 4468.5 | 11.6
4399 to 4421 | 11.3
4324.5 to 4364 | 10.5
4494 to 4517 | 12.6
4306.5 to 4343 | 10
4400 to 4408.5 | 11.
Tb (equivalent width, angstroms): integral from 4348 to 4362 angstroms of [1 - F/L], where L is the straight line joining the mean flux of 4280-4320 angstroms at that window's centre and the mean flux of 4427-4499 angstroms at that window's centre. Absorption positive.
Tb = -1.3 angstroms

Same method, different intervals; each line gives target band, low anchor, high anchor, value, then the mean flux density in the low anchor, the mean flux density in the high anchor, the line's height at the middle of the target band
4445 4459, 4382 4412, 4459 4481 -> -0.1 angstroms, 10.7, 12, 11.7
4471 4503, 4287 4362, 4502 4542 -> -0.5 angstroms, 9.92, 12.4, 12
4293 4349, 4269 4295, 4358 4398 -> 3.7 angstroms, 9.97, 11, 10.4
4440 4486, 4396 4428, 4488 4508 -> 0.8 angstroms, 11.4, 12.5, 12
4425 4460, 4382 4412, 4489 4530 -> -0.6 angstroms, 10.7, 12.6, 11.5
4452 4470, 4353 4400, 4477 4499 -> 0.2 angstroms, 11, 12.1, 11.8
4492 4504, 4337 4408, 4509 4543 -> -0.1 angstroms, 10.8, 12.3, 12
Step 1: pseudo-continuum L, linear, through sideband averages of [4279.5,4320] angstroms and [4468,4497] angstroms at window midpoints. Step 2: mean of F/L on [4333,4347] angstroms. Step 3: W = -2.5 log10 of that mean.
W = -0.03 mag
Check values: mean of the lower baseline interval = 9.2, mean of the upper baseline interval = 12.1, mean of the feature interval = 10.2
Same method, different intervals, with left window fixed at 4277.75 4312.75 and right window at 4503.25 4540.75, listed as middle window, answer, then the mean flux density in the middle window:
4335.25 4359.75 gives -0.06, 10.4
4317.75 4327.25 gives -0.20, 11.5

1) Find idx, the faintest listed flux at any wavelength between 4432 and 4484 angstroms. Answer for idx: 9.98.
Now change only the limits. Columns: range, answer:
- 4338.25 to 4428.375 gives 6.59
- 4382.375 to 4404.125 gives 7.09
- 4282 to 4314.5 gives 6.55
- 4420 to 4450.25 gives 10.1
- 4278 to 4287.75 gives 9.23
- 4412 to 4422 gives 11.1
